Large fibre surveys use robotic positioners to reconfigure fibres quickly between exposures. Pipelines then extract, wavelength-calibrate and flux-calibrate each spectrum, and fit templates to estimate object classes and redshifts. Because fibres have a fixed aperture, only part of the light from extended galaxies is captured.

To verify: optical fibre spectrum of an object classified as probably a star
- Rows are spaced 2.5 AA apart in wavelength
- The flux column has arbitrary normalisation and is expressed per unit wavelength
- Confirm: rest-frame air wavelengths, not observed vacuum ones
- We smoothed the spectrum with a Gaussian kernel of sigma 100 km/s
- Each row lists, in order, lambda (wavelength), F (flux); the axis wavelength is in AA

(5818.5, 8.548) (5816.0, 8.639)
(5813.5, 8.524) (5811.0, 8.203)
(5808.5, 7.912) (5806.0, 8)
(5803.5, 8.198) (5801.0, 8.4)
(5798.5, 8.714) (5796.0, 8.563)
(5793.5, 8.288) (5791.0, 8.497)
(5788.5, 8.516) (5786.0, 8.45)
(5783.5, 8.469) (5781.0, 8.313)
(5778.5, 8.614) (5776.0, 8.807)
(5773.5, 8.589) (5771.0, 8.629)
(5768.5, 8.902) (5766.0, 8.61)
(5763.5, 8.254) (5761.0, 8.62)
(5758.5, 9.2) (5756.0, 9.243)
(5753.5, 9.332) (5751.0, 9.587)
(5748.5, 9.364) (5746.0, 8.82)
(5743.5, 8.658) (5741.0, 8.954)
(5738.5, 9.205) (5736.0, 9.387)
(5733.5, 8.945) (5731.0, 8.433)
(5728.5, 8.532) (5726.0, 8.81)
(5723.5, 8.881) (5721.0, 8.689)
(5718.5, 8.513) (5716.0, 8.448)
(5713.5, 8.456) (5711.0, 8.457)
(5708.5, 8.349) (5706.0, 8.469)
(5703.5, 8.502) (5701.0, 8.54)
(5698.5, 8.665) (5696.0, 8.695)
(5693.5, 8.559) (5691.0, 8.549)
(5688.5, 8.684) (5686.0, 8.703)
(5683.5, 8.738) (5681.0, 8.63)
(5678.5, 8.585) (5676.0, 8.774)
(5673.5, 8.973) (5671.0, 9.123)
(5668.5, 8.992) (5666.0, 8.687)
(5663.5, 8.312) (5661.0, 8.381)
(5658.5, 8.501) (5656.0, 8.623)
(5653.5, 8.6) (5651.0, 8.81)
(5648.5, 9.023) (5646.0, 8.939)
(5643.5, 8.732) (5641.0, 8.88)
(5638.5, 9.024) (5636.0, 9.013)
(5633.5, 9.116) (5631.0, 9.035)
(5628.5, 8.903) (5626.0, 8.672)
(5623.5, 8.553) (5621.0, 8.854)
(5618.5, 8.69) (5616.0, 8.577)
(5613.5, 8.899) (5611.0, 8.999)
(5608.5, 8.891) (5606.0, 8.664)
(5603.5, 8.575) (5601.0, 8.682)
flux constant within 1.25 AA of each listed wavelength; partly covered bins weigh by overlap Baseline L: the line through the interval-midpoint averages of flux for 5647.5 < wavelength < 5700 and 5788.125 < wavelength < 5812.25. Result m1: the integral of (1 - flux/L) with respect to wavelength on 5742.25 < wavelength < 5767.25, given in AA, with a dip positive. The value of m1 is -1.5 AA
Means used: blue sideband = 8.69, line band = 8.97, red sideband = 8.32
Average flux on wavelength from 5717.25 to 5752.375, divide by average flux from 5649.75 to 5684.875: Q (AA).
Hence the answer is 1.0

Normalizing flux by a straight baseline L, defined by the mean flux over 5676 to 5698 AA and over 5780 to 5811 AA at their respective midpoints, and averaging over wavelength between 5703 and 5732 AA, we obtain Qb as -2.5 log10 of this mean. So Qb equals 0.00 mag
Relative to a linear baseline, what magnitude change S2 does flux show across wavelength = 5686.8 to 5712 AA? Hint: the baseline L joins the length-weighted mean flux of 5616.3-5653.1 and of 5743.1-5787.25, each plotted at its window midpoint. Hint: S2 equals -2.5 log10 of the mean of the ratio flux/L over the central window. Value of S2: 0.04 mag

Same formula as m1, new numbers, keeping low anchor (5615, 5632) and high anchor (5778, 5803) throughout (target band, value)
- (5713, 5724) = 0.01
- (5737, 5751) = -0.84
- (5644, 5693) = -0.21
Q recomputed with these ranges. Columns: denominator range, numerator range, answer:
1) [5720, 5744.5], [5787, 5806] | 0.95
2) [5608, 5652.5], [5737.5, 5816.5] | 0.98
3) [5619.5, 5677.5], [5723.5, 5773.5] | 1.01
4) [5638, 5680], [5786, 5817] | 0.96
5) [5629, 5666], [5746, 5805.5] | 0.99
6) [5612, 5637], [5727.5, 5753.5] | 1.02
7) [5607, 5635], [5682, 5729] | 0.97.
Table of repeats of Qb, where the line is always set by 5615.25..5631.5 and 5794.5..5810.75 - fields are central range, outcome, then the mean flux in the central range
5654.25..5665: 0.02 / 8.47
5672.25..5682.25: -0.02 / 8.74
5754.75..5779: -0.05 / 8.75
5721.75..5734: -0.03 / 8.71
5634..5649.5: -0.03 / 8.94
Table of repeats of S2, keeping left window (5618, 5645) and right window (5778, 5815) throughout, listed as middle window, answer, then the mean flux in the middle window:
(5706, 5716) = 0.025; 8.43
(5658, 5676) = 0.005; 8.72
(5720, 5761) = -0.056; 8.99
